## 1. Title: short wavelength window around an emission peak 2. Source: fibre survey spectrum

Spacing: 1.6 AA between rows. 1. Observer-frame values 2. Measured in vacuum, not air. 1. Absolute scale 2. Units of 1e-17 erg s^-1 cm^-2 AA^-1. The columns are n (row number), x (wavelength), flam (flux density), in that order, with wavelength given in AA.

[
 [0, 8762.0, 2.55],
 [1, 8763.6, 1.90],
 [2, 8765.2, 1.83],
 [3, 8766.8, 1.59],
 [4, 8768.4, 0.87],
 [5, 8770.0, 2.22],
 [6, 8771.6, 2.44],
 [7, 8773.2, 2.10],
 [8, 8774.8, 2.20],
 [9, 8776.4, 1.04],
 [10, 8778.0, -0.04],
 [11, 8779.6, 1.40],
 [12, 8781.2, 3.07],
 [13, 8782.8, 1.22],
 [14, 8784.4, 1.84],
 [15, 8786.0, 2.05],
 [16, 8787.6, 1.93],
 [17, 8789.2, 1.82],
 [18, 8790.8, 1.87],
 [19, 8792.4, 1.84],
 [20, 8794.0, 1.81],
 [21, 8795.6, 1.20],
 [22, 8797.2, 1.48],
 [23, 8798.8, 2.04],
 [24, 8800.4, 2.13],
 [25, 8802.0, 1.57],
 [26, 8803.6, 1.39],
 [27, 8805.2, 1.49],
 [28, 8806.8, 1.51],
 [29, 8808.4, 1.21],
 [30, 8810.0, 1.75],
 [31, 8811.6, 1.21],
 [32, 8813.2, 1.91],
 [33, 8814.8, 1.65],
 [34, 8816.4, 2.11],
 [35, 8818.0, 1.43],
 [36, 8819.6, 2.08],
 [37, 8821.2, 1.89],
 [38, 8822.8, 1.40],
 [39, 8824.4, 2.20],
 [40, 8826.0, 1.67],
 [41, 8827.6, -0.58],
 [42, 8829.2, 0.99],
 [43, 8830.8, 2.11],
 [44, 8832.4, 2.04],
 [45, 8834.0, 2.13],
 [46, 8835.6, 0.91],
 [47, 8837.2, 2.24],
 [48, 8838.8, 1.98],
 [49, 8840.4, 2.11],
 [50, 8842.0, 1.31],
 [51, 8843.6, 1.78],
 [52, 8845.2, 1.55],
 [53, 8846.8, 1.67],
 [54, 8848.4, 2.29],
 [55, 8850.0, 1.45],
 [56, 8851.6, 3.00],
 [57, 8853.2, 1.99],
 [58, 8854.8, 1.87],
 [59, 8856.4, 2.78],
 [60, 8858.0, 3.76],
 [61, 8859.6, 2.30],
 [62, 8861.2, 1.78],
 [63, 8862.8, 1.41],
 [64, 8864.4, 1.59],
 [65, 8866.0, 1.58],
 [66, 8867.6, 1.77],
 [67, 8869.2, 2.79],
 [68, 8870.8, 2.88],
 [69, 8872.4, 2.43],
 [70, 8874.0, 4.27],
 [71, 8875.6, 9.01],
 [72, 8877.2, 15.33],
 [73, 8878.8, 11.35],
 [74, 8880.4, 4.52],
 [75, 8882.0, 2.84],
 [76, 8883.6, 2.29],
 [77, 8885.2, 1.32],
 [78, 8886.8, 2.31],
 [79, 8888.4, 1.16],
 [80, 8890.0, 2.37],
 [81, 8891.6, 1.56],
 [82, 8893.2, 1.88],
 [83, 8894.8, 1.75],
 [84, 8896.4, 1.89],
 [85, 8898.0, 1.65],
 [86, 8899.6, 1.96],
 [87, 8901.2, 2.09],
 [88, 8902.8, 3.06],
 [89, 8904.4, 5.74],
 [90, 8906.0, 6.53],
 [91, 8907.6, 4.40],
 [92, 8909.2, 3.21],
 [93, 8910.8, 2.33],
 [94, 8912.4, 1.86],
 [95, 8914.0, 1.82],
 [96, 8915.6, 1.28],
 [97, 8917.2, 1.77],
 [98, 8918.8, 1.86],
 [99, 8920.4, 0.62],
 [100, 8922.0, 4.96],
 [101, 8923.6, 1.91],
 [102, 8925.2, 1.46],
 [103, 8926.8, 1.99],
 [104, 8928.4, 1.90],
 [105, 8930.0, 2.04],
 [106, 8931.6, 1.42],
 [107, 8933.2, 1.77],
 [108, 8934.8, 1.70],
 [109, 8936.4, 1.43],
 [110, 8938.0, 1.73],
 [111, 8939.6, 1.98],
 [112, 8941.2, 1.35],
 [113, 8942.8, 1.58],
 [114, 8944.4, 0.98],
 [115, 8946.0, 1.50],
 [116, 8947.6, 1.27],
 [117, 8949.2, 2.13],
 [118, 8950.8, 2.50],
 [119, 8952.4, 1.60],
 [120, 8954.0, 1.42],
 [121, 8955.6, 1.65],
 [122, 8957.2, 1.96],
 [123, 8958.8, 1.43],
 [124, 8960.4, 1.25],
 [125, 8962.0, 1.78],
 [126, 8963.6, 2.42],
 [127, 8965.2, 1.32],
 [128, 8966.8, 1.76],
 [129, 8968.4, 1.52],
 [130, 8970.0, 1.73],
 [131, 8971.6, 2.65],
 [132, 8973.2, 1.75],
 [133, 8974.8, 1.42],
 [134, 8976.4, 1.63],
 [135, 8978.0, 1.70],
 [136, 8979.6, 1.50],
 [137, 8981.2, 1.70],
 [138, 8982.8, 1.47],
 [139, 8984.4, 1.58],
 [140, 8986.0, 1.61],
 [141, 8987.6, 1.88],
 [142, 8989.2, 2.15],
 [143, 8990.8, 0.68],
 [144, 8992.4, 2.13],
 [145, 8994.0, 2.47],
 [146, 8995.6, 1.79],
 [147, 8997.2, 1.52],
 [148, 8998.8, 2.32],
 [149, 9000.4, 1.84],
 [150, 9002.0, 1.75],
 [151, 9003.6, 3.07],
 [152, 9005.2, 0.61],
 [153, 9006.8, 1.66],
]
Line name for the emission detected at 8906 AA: [N II] 6583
